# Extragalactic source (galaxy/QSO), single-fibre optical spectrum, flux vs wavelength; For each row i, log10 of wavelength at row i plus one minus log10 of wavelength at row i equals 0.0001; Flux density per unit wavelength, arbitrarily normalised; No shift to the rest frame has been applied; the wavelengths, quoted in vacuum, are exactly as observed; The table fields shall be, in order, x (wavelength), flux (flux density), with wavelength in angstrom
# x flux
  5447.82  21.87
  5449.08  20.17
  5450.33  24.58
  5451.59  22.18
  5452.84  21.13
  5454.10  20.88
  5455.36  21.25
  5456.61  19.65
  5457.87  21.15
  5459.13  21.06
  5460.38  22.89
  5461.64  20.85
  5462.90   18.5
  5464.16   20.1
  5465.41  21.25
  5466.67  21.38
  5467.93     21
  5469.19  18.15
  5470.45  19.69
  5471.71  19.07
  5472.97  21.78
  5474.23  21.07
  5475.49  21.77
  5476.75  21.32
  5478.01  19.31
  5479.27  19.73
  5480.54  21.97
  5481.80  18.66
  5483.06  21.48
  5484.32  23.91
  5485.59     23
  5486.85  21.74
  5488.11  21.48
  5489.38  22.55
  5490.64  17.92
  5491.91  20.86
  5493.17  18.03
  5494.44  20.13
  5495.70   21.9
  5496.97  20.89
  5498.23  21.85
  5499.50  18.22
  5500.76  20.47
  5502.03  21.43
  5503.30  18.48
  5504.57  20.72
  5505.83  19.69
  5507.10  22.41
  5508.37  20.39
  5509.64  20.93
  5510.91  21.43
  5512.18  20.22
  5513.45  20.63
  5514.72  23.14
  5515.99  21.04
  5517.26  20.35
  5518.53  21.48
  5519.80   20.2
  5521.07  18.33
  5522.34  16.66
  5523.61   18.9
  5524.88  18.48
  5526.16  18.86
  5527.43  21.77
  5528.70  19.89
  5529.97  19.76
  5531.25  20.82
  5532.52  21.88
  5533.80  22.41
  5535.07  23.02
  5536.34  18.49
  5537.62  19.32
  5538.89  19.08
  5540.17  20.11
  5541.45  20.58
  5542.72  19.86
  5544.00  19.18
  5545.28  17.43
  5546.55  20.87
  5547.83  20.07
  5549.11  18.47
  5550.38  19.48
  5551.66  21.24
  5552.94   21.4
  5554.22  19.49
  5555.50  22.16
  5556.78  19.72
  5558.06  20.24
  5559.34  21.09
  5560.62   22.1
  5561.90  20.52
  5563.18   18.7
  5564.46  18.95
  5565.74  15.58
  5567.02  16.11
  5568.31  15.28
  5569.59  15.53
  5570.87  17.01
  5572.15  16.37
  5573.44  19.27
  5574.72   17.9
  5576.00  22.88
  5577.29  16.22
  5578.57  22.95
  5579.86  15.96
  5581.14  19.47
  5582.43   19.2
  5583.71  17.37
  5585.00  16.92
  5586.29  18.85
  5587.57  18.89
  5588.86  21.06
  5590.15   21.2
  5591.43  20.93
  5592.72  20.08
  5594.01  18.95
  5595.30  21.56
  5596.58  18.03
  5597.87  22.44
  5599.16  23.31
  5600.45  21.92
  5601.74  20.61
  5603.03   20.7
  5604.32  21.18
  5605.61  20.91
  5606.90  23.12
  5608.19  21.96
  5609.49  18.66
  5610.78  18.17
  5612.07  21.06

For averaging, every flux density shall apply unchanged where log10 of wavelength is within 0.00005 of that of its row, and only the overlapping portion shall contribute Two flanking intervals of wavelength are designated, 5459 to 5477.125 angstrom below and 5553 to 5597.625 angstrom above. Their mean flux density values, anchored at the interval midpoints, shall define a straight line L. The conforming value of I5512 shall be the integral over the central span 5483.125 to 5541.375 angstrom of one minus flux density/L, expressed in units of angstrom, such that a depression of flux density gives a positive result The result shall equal -1.5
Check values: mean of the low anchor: 20.6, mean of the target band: 20.5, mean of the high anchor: 19.1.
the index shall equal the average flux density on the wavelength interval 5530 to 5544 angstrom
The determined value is 20.5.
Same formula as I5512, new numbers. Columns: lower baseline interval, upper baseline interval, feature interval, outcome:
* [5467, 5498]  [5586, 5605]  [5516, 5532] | 0.8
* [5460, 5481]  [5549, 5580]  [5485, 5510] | -0.7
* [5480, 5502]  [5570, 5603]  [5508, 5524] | 0.2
